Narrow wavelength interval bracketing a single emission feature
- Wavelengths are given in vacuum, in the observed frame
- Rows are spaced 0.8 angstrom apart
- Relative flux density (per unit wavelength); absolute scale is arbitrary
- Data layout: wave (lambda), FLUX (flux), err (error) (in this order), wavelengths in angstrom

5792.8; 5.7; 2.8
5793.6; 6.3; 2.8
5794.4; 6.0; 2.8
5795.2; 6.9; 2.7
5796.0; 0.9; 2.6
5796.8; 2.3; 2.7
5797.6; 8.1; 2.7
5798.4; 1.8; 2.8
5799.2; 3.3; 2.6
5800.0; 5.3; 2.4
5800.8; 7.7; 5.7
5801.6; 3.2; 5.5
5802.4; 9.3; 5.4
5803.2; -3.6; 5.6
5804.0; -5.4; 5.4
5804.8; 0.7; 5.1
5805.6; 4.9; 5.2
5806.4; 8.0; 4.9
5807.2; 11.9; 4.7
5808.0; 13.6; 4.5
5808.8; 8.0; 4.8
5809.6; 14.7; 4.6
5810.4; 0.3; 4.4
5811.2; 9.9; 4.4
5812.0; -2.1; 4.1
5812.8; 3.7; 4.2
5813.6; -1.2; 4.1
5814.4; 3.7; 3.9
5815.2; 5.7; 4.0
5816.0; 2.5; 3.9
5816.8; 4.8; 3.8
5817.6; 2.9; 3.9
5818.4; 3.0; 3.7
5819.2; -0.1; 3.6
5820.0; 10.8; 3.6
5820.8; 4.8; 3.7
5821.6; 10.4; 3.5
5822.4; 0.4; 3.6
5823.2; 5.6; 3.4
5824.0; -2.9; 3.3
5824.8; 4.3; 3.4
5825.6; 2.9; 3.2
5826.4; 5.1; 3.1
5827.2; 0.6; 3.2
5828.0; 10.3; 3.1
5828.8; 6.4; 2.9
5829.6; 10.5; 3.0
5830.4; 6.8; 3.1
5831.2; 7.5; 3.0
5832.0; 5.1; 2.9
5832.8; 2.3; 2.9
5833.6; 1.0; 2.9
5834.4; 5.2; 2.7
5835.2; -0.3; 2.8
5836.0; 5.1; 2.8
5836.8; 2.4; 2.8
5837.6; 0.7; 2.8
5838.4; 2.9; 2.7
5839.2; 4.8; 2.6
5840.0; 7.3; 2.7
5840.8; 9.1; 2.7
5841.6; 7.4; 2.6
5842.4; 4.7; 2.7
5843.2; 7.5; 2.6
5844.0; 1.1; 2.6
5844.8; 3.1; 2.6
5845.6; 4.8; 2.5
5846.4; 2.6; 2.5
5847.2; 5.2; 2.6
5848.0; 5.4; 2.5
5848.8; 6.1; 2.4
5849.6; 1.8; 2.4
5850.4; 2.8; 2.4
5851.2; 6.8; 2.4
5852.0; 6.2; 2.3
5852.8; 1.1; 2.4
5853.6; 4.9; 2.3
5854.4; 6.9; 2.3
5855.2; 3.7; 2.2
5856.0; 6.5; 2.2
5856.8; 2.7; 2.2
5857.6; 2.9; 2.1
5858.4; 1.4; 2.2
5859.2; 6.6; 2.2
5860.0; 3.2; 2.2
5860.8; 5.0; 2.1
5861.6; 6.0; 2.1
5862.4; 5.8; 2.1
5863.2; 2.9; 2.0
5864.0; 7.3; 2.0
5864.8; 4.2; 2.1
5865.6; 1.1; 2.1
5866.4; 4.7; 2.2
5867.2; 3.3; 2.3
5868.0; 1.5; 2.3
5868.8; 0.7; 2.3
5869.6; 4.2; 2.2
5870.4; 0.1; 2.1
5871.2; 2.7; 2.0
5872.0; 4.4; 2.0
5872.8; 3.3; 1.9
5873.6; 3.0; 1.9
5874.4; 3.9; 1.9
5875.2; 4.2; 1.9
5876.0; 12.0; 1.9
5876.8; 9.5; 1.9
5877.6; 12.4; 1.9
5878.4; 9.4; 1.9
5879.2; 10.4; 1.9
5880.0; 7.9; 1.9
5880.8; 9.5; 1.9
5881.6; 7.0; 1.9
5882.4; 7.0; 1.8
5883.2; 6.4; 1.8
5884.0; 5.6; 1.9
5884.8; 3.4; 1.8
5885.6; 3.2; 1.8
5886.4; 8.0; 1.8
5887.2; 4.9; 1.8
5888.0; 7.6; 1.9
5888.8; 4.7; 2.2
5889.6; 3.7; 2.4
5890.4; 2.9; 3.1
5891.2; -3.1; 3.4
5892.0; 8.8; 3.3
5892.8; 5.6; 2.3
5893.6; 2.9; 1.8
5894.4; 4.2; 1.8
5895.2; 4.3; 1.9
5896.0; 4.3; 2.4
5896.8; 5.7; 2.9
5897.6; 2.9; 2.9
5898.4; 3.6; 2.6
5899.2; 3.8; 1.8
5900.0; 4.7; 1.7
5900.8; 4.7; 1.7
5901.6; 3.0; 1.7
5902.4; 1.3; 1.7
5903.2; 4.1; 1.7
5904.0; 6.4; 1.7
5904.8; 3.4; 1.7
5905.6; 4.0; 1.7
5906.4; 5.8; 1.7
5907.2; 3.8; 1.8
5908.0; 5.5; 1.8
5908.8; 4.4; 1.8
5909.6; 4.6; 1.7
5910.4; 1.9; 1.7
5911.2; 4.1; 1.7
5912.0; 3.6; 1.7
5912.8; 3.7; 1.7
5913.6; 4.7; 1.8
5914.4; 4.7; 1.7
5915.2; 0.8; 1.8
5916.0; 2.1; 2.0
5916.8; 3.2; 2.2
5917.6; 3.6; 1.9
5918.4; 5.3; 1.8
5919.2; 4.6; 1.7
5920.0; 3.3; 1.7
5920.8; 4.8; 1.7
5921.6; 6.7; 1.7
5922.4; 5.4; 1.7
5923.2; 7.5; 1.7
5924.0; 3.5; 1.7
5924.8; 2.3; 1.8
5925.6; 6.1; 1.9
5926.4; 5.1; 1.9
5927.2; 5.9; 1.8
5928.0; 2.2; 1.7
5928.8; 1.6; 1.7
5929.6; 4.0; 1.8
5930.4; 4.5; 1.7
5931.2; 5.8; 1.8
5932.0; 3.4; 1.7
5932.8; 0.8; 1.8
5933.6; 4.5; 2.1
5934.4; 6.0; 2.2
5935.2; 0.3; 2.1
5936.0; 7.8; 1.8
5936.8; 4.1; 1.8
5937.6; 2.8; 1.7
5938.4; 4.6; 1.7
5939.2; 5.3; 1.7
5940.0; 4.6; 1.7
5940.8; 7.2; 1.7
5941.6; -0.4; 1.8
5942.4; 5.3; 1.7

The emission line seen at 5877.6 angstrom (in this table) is [O III]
